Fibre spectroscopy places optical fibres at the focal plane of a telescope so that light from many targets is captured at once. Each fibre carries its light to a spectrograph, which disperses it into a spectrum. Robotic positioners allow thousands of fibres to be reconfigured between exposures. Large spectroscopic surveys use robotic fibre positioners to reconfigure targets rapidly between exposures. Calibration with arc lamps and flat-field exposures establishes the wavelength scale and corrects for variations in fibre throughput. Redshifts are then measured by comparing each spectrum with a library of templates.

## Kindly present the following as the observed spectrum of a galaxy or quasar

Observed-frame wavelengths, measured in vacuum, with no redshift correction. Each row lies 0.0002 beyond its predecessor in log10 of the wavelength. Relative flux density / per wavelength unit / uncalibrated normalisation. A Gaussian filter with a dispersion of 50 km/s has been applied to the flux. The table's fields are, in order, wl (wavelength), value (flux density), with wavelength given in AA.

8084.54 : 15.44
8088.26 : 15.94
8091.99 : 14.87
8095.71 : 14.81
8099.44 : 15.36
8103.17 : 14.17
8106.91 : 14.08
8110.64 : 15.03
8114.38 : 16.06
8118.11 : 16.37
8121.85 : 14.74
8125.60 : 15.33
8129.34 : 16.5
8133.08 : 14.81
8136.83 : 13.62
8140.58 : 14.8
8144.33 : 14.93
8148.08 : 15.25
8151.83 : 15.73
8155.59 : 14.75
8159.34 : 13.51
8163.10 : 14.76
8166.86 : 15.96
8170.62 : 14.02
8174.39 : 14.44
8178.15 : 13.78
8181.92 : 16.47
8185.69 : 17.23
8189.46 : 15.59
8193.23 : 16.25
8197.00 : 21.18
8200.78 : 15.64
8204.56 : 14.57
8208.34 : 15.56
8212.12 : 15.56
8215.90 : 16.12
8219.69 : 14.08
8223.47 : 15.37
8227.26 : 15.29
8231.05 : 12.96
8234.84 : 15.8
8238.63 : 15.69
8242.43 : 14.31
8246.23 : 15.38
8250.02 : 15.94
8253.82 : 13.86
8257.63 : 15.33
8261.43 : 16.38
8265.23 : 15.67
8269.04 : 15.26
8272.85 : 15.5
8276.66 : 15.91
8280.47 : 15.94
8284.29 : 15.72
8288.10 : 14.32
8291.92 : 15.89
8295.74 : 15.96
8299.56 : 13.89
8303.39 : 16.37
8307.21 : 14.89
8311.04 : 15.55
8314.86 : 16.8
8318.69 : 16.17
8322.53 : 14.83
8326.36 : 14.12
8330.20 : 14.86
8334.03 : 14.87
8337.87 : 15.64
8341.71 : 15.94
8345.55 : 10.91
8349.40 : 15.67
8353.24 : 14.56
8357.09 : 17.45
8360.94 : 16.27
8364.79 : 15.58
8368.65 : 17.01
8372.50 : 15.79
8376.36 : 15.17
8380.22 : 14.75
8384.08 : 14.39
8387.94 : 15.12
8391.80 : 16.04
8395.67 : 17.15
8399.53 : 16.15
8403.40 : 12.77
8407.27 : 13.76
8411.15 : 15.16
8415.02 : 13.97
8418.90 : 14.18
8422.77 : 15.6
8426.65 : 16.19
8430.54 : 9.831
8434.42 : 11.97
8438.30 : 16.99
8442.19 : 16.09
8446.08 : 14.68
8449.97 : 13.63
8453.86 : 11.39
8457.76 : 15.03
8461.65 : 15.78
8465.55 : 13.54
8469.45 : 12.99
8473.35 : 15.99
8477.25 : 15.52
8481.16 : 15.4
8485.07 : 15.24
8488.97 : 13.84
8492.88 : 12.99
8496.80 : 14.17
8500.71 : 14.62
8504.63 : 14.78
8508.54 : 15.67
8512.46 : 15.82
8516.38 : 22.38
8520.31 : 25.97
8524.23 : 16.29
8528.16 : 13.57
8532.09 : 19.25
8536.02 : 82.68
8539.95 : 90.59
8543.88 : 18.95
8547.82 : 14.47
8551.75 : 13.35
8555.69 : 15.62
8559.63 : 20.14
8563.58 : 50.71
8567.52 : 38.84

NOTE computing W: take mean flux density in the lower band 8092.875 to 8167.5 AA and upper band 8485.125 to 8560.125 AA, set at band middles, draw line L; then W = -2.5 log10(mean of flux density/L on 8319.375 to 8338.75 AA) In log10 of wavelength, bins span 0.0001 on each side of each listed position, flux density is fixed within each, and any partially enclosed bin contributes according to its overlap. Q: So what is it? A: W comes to 0.29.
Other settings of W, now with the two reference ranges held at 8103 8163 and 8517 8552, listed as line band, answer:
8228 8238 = 0.314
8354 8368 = 0.481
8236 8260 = 0.316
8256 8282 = 0.325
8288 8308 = 0.419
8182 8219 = 0.108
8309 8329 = 0.454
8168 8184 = 0.151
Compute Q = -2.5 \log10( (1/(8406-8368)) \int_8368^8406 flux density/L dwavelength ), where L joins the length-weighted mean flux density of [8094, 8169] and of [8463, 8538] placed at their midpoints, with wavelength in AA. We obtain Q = 0.18 mag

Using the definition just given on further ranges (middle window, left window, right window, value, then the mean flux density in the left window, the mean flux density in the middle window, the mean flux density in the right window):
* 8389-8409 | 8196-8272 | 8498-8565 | 0.39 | 15.4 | 15.2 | 27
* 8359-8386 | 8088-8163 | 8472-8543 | 0.32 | 15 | 15.6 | 24.2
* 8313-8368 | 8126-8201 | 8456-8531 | 0.02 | 15.5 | 15.3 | 15.8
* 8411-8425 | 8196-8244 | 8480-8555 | 0.38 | 15.4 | 14.7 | 23.7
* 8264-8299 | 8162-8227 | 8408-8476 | -0.02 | 15.7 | 15.5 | 14.3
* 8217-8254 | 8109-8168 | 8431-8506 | 0.00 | 15.1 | 14.9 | 14.4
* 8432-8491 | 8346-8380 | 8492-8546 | 0.50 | 15.7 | 14.5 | 27.2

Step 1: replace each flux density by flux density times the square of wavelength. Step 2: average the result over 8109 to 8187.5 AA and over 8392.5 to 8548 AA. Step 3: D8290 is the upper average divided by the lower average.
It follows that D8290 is 1.4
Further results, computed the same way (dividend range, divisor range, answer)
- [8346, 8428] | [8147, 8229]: 1.03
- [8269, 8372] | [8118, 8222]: 1.04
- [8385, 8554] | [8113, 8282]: 1.29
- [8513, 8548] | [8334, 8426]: 2.33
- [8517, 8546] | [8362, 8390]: 2.51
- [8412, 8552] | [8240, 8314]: 1.32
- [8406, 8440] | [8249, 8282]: 0.95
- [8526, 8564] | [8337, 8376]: 2.24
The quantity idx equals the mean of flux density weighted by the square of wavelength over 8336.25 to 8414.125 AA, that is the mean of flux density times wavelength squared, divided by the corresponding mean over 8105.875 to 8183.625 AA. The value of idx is 1.1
